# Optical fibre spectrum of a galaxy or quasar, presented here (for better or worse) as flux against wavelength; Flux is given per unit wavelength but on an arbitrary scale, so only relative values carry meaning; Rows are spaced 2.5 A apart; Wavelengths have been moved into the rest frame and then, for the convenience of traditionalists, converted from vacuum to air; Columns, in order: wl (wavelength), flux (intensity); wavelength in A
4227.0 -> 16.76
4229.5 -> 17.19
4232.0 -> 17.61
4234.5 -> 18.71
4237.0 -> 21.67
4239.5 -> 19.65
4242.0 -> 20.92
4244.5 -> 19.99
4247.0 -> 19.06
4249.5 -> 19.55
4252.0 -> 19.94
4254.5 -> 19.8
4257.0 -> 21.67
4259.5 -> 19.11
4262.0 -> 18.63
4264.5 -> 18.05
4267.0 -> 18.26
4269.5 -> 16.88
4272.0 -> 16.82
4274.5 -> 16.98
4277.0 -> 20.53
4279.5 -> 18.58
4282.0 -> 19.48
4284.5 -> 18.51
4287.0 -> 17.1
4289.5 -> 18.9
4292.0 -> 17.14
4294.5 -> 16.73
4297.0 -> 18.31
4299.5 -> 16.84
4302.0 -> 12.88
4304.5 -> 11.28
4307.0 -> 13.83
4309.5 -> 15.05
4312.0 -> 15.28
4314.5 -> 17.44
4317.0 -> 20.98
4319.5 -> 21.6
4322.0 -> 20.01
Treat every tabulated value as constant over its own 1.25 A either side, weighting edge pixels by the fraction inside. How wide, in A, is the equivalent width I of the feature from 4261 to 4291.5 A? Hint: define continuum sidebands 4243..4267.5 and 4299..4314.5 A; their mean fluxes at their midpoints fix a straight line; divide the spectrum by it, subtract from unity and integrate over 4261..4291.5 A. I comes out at -1.56 A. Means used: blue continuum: 19.5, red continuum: 14.3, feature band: 18.2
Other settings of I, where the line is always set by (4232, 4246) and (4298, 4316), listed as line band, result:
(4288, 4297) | -1.0 A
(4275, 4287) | -1.5 A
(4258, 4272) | -0.1 A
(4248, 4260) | -0.8 A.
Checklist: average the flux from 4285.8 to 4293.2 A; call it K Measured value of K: 17.7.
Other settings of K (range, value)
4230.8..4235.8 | 18.2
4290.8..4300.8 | 17.2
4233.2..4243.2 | 20.2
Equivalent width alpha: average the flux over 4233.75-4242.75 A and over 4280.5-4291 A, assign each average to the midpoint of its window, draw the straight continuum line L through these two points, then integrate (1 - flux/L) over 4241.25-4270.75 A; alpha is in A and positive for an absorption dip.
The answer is 0.5 A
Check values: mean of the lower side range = 20.3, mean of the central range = 19.3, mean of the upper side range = 18.5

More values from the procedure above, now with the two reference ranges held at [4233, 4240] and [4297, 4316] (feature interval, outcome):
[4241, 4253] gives -0.41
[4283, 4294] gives -1.09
